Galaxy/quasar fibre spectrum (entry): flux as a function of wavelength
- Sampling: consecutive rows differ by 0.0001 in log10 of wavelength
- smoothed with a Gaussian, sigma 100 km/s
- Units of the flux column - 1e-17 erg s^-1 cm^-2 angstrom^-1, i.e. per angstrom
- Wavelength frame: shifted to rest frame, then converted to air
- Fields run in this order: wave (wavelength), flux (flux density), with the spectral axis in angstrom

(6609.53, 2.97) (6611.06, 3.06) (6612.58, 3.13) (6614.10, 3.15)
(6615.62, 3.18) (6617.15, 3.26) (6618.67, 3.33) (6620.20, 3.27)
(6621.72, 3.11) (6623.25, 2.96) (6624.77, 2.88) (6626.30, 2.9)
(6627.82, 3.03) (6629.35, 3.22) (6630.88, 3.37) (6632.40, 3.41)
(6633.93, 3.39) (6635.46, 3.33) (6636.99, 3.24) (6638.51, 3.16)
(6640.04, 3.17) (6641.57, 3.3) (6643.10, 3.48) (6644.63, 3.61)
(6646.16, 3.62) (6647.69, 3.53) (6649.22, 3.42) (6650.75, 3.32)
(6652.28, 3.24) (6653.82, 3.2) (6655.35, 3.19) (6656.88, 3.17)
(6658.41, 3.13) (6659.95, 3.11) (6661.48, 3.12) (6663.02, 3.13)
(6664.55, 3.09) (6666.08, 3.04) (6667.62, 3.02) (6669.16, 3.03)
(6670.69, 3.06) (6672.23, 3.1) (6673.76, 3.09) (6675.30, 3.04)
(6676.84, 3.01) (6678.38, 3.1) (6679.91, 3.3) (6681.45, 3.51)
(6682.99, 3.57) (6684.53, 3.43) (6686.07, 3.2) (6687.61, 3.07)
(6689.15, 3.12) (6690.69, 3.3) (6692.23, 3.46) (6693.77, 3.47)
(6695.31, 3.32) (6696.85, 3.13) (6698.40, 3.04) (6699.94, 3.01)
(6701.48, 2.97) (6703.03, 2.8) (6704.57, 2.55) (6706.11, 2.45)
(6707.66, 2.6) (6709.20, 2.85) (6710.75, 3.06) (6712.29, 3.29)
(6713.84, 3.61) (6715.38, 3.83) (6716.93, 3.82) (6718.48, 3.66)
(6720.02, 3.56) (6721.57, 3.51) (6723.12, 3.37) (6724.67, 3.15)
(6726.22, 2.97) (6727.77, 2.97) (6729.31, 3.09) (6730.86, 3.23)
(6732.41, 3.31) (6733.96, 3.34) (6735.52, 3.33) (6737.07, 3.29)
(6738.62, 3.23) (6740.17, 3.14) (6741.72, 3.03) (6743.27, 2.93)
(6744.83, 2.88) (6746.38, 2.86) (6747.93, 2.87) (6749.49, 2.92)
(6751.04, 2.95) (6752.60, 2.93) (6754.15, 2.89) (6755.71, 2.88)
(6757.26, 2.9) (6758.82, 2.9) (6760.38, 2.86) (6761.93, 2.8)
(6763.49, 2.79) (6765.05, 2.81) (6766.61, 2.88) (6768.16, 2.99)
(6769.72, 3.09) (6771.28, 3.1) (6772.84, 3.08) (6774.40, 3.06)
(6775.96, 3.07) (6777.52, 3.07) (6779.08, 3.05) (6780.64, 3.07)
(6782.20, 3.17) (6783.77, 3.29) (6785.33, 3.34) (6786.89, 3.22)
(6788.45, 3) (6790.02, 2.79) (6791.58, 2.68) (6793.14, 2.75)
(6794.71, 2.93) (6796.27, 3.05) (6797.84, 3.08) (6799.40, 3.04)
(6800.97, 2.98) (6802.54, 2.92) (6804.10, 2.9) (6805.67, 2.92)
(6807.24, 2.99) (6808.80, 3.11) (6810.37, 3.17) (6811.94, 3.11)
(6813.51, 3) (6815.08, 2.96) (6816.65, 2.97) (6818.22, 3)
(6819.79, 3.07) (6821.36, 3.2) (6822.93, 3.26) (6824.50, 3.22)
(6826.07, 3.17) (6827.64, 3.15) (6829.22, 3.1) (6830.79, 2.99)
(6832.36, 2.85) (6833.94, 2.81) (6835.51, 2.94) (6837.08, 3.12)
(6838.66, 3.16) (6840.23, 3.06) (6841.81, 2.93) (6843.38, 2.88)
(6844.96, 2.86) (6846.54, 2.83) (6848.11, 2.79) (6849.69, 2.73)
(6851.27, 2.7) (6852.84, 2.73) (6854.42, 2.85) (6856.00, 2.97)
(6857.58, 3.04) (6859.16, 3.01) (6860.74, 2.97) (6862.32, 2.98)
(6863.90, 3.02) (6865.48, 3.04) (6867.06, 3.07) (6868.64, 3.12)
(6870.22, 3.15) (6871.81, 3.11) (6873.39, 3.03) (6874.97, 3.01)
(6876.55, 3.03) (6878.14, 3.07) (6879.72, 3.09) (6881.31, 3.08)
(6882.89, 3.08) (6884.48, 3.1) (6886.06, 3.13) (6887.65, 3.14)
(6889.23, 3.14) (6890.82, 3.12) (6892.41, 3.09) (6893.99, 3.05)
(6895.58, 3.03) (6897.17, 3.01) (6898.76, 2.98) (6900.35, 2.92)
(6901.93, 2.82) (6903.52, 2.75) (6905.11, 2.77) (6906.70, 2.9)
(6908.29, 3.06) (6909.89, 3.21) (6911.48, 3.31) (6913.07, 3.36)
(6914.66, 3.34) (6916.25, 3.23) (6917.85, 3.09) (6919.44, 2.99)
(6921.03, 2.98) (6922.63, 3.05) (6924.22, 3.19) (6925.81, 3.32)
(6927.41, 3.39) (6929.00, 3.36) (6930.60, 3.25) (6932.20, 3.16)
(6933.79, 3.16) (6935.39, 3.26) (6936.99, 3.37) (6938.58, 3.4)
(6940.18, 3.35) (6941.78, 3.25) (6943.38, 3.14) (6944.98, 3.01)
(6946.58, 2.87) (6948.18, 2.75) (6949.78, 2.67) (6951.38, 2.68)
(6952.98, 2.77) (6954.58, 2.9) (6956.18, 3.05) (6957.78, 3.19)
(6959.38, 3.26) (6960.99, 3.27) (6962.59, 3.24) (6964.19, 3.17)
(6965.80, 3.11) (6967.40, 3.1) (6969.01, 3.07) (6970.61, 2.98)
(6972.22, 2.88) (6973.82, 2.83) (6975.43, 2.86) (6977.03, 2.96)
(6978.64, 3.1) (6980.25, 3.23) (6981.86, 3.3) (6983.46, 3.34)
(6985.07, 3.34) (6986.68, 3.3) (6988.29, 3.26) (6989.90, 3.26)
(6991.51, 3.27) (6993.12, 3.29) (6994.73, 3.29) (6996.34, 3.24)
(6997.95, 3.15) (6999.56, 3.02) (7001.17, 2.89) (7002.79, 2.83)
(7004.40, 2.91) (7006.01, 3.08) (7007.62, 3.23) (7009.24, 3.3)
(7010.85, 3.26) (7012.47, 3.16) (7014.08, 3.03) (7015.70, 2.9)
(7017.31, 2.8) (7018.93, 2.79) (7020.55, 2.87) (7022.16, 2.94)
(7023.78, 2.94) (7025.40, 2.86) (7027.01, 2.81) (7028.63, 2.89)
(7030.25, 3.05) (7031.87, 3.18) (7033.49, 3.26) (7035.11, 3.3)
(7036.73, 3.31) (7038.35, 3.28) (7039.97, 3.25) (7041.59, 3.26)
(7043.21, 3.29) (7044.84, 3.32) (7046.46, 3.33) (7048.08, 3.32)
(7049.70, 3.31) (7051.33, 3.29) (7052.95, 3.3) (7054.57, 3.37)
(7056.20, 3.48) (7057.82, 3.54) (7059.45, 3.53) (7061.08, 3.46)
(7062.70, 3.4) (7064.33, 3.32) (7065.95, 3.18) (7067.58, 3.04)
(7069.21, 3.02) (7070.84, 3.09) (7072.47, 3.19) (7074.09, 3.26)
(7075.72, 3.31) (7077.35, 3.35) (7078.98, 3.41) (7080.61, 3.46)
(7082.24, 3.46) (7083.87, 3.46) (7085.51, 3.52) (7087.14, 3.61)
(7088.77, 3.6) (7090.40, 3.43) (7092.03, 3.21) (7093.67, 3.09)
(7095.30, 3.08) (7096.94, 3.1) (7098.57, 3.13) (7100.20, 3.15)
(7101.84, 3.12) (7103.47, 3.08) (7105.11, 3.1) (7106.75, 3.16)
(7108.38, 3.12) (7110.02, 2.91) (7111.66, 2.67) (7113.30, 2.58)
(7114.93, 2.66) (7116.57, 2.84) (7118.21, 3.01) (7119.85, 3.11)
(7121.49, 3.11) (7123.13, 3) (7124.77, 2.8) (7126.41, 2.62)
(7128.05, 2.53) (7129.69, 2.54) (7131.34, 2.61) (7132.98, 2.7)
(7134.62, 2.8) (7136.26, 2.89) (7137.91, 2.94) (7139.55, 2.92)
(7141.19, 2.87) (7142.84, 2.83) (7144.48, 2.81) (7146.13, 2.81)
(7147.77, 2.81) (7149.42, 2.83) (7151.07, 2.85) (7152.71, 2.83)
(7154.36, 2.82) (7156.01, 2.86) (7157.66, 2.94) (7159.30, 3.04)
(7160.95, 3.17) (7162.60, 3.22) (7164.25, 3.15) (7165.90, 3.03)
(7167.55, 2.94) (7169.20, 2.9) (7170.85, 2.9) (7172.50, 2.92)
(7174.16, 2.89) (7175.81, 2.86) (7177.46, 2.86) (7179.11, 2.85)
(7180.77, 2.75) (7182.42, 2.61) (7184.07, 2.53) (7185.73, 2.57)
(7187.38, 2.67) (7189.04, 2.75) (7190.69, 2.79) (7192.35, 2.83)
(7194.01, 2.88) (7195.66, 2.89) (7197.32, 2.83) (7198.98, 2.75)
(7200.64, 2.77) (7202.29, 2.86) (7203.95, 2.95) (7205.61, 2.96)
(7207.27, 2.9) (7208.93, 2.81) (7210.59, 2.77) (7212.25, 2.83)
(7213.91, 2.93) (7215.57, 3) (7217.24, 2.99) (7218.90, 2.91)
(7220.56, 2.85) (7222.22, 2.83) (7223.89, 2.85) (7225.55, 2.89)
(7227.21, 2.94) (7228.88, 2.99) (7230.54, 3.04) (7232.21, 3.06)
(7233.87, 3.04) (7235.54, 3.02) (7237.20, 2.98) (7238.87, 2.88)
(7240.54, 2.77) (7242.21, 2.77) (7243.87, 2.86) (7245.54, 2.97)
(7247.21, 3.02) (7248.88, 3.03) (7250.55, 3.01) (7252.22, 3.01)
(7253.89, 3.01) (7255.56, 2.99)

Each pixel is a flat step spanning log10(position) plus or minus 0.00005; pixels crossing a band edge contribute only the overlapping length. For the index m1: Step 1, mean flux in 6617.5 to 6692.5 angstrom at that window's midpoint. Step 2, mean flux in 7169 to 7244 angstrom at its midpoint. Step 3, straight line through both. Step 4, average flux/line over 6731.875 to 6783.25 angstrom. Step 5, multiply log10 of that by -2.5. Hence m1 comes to 0.049 mag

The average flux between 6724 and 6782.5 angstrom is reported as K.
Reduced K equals 3.02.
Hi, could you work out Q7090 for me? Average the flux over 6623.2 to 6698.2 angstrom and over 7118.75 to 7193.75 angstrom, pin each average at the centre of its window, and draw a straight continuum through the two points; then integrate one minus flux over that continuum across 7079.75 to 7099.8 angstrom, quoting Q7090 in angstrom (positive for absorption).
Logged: -3.1 angstrom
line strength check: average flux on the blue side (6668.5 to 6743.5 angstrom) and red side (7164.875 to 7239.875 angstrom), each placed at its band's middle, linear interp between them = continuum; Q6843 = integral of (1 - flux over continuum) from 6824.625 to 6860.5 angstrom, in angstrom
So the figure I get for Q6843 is 1.8 angstrom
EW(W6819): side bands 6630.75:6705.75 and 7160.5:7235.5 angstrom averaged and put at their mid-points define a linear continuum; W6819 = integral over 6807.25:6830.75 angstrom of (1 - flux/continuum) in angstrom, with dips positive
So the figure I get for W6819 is 0.1 angstrom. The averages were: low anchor 3.21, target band 3.1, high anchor 2.88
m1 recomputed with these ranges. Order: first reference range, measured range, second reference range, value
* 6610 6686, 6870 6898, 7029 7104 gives 0.061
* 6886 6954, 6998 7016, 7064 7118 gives 0.023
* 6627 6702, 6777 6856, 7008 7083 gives 0.078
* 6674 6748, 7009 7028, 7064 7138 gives 0.048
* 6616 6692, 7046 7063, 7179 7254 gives -0.144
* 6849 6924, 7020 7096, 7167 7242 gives -0.113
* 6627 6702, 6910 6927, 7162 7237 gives -0.044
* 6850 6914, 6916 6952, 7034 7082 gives -0.006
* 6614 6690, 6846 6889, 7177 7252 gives 0.030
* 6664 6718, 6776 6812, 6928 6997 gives 0.042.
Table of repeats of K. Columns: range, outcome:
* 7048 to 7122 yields 3.22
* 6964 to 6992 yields 3.13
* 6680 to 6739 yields 3.22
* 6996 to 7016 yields 3.08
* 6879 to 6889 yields 3.11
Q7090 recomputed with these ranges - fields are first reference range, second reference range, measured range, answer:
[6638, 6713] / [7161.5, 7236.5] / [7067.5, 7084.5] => -2.0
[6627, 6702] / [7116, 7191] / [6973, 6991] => -1.1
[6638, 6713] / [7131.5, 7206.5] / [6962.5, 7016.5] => -2.8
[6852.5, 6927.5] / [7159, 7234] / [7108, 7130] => 0.8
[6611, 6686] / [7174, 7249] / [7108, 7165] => 1.0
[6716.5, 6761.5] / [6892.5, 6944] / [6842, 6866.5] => 1.9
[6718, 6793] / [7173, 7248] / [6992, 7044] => -2.4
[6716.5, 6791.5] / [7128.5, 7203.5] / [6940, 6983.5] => -1.1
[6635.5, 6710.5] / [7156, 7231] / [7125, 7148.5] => 1.2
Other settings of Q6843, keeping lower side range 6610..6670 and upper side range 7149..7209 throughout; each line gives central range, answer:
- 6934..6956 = -0.15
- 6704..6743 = -0.64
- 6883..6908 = 0.39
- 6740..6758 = 1.24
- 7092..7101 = -0.62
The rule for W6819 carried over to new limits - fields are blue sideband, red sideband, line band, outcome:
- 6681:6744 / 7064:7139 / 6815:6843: 1.0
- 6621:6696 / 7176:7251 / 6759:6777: 1.1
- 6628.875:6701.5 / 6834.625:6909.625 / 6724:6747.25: 0.3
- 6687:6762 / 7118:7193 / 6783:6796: 0.3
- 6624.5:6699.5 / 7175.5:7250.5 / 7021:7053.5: -2.1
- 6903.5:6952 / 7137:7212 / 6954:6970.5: -0.2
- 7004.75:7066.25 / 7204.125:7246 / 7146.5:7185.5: 1.4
